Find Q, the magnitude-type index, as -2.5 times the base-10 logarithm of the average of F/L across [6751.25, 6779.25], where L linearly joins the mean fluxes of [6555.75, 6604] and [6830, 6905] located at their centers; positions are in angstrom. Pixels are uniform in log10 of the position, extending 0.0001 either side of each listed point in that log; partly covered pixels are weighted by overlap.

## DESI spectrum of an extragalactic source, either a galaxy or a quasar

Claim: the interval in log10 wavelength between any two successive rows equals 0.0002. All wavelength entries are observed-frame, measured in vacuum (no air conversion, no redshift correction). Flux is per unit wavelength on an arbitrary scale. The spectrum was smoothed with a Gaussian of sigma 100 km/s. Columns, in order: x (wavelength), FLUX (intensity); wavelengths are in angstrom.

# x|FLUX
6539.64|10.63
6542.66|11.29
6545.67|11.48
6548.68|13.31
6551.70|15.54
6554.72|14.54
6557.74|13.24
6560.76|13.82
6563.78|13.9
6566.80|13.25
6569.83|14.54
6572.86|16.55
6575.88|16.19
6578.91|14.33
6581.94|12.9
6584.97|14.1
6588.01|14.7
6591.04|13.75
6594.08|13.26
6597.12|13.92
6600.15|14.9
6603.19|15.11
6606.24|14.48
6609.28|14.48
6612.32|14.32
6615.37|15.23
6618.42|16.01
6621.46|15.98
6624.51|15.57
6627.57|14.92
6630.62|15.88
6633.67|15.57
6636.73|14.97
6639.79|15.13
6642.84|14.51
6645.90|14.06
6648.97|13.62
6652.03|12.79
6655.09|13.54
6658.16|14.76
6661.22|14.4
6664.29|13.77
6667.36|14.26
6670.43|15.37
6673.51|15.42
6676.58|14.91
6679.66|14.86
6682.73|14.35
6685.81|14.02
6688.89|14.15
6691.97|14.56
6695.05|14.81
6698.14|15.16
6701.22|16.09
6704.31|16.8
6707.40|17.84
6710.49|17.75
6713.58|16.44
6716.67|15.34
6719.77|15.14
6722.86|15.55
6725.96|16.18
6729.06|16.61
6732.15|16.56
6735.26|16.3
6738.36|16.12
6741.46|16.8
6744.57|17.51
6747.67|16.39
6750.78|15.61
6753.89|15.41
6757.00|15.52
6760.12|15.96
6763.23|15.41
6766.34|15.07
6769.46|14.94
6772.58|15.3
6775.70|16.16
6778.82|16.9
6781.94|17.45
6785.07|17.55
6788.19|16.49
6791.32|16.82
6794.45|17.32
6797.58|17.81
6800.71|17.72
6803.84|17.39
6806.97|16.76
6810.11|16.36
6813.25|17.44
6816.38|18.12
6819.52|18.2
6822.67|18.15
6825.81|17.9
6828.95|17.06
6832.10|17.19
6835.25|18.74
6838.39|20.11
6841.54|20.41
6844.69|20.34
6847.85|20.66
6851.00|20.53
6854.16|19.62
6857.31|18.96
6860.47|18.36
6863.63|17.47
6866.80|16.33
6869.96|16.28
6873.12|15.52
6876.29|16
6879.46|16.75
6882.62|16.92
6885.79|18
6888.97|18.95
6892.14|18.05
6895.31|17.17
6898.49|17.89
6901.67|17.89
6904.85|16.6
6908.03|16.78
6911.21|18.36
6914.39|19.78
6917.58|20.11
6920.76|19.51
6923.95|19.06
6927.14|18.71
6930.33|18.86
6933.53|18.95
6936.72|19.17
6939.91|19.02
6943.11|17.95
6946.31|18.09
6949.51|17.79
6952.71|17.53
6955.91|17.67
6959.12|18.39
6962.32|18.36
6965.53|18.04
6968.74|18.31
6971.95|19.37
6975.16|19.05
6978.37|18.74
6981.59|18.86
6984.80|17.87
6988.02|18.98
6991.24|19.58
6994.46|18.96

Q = 0.08 mag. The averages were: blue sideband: 14.3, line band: 15.6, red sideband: 18.1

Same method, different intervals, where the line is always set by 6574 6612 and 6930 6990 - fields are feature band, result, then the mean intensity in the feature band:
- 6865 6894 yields 0.04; 17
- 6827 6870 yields -0.10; 18.8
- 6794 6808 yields -0.05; 17.4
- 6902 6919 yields -0.02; 18.3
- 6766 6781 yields 0.04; 15.8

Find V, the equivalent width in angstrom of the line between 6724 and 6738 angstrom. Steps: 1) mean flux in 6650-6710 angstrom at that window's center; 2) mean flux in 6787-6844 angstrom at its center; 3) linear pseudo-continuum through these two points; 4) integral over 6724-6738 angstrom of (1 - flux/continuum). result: -0.3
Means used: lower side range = 14.9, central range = 16.4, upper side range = 17.8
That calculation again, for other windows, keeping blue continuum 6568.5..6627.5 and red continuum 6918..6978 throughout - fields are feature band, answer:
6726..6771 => 1.0 angstrom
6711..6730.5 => 0.2 angstrom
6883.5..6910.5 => 0.5 angstrom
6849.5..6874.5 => -0.4 angstrom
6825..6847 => -2.0 angstrom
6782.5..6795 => -0.2 angstrom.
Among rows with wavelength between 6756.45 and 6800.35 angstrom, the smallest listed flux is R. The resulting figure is 14.94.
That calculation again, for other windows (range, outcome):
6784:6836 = 16.36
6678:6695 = 14.02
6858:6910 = 15.52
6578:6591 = 12.9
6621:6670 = 12.79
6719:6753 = 15.14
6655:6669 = 13.54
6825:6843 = 17.06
